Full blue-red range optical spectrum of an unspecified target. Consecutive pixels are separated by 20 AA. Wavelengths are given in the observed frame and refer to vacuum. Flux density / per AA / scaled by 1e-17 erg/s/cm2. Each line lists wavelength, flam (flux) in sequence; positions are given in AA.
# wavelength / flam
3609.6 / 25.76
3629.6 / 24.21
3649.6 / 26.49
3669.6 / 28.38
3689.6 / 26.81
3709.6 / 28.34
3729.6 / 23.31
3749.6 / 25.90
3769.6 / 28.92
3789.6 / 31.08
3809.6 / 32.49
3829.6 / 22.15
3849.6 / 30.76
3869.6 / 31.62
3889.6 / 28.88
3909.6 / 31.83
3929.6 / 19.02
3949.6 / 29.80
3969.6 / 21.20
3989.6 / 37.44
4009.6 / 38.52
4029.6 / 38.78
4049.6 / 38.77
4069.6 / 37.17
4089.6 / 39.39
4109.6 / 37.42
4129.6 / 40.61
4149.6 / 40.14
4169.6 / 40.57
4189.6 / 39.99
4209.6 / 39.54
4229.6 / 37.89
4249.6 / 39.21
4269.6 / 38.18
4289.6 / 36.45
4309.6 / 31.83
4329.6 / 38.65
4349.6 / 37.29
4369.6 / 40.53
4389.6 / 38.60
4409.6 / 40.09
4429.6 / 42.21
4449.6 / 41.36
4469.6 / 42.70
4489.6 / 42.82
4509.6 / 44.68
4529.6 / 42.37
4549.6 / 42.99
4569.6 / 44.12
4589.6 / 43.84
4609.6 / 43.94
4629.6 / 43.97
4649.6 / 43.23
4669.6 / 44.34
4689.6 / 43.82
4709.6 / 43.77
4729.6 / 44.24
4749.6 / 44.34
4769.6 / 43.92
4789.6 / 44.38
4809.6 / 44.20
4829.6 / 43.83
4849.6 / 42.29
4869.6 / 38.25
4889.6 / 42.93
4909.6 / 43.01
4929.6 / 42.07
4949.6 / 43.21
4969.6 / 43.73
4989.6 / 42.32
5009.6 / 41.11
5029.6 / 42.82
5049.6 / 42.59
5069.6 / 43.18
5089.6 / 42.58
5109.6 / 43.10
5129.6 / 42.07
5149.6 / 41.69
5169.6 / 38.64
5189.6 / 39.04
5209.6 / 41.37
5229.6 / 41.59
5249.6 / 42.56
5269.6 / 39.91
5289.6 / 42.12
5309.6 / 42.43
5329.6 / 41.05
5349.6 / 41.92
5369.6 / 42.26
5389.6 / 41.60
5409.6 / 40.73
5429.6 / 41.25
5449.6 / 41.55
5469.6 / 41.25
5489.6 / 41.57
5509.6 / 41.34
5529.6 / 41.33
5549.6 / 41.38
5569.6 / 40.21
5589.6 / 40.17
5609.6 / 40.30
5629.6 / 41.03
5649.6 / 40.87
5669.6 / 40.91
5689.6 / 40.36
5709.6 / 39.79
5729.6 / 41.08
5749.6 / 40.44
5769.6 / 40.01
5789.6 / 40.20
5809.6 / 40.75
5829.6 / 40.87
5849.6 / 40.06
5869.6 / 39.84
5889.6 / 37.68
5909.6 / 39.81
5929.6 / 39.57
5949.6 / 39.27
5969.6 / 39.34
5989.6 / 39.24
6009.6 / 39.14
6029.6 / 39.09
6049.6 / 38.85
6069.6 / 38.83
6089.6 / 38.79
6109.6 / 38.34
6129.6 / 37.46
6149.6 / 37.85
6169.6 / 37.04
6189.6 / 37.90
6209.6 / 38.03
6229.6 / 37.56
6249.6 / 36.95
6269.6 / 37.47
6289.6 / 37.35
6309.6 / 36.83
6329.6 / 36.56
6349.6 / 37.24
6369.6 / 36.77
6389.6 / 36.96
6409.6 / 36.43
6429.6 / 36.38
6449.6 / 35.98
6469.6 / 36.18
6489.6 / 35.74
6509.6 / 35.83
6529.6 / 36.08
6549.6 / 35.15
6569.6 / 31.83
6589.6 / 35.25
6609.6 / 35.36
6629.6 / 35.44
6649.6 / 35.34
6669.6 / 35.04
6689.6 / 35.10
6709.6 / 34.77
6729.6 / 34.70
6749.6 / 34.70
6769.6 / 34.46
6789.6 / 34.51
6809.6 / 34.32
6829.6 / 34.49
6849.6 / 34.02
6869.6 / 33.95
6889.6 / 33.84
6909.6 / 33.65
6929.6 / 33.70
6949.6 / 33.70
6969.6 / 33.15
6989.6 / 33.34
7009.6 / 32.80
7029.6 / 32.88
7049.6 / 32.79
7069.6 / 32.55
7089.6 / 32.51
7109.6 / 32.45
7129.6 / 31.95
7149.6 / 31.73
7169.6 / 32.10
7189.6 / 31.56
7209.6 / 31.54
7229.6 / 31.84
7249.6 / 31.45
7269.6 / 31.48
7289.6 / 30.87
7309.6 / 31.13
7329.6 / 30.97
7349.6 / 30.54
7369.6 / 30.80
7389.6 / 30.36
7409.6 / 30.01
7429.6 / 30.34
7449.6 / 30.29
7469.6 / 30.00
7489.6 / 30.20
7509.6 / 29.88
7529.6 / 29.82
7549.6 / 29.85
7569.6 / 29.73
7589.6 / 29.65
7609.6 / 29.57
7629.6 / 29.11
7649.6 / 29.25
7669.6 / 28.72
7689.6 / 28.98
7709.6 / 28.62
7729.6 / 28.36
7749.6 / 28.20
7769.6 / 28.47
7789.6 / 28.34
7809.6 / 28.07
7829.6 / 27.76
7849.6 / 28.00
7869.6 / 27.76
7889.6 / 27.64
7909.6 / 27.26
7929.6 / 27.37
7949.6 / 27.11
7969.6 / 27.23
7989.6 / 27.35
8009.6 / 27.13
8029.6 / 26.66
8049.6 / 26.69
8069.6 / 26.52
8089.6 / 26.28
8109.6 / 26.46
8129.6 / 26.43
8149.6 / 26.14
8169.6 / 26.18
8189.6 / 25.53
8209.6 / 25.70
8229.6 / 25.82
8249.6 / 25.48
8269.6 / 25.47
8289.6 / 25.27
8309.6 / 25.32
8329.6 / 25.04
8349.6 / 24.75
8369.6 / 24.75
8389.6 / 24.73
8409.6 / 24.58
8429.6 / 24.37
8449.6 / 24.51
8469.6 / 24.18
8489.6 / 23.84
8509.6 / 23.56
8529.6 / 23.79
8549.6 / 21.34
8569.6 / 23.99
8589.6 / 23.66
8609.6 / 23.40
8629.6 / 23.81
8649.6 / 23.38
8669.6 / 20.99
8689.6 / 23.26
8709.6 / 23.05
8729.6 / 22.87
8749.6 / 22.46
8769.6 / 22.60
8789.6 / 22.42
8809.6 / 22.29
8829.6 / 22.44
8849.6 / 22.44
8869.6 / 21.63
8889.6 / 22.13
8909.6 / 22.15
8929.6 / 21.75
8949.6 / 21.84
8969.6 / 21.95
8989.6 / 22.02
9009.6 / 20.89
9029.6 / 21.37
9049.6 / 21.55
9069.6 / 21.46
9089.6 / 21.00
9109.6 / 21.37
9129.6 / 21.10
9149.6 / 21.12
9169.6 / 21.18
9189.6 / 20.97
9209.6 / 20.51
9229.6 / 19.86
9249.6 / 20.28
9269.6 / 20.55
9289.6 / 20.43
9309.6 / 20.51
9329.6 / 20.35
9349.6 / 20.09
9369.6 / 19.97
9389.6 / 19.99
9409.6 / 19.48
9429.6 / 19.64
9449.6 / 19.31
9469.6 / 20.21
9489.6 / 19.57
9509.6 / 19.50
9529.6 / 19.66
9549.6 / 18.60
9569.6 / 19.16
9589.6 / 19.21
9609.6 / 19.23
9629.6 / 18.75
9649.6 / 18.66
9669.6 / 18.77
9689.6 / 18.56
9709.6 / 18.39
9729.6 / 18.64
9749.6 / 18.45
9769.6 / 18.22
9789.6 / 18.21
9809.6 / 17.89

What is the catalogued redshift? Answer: 0.00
